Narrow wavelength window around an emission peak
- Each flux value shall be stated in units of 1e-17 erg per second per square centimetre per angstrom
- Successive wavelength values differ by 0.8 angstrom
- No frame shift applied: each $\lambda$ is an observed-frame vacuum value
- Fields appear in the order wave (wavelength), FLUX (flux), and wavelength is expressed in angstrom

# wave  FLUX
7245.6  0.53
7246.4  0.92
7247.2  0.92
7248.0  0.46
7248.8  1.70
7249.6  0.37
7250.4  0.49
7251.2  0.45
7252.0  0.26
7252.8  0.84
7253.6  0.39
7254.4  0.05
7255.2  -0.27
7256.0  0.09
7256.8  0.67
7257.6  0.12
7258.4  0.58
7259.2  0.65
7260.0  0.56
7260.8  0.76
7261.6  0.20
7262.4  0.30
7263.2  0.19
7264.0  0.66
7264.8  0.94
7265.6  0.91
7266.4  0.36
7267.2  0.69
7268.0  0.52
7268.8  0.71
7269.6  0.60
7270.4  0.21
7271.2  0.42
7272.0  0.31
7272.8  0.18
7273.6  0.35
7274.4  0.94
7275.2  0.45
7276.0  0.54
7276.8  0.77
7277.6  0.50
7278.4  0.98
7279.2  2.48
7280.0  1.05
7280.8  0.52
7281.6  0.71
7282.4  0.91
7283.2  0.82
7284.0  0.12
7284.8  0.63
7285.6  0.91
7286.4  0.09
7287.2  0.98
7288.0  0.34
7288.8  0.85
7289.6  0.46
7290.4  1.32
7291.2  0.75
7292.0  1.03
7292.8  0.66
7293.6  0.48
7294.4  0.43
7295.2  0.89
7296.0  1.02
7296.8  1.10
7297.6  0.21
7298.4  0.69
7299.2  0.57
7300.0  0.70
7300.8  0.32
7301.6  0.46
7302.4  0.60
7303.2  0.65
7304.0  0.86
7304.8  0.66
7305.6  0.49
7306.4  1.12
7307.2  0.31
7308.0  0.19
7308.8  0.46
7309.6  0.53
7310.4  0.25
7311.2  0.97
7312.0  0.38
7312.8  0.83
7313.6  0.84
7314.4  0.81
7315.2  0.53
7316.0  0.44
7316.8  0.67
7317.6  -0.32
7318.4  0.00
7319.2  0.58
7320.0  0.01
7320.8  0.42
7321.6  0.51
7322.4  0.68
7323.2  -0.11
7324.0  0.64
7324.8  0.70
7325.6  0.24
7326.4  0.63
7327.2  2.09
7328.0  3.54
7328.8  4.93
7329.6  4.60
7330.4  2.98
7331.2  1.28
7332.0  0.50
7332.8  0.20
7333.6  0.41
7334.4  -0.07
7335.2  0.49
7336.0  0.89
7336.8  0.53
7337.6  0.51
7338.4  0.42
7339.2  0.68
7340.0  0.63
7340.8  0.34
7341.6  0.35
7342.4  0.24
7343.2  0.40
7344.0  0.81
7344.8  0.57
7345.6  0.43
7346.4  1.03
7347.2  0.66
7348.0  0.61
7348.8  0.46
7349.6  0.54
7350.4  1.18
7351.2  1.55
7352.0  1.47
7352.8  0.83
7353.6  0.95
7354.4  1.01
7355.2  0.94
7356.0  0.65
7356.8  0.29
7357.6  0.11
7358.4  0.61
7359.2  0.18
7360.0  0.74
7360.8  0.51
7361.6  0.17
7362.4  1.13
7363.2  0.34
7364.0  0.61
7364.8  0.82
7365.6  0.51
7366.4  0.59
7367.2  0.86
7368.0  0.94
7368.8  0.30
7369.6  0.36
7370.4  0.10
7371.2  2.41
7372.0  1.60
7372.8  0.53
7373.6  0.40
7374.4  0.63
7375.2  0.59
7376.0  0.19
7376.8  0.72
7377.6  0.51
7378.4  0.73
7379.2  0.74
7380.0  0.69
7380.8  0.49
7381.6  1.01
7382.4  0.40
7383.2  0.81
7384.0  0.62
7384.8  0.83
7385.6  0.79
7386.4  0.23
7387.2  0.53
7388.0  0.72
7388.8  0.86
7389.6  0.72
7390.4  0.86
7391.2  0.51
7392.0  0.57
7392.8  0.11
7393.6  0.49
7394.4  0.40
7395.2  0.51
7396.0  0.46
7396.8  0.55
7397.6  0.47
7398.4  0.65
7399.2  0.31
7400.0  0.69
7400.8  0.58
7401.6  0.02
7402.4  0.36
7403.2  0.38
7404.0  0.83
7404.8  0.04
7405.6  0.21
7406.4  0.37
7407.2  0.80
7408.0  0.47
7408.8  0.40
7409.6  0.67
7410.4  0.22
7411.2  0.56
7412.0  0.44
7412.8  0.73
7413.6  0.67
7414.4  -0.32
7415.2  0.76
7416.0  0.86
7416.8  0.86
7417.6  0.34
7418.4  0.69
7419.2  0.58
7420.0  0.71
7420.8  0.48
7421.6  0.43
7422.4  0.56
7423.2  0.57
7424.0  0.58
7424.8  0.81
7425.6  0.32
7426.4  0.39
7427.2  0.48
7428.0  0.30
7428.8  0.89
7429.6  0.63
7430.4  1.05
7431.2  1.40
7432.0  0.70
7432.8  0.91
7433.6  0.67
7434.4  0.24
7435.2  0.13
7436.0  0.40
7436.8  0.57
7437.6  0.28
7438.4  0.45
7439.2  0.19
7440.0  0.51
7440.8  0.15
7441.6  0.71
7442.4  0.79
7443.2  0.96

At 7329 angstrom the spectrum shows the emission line H-alpha 6563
